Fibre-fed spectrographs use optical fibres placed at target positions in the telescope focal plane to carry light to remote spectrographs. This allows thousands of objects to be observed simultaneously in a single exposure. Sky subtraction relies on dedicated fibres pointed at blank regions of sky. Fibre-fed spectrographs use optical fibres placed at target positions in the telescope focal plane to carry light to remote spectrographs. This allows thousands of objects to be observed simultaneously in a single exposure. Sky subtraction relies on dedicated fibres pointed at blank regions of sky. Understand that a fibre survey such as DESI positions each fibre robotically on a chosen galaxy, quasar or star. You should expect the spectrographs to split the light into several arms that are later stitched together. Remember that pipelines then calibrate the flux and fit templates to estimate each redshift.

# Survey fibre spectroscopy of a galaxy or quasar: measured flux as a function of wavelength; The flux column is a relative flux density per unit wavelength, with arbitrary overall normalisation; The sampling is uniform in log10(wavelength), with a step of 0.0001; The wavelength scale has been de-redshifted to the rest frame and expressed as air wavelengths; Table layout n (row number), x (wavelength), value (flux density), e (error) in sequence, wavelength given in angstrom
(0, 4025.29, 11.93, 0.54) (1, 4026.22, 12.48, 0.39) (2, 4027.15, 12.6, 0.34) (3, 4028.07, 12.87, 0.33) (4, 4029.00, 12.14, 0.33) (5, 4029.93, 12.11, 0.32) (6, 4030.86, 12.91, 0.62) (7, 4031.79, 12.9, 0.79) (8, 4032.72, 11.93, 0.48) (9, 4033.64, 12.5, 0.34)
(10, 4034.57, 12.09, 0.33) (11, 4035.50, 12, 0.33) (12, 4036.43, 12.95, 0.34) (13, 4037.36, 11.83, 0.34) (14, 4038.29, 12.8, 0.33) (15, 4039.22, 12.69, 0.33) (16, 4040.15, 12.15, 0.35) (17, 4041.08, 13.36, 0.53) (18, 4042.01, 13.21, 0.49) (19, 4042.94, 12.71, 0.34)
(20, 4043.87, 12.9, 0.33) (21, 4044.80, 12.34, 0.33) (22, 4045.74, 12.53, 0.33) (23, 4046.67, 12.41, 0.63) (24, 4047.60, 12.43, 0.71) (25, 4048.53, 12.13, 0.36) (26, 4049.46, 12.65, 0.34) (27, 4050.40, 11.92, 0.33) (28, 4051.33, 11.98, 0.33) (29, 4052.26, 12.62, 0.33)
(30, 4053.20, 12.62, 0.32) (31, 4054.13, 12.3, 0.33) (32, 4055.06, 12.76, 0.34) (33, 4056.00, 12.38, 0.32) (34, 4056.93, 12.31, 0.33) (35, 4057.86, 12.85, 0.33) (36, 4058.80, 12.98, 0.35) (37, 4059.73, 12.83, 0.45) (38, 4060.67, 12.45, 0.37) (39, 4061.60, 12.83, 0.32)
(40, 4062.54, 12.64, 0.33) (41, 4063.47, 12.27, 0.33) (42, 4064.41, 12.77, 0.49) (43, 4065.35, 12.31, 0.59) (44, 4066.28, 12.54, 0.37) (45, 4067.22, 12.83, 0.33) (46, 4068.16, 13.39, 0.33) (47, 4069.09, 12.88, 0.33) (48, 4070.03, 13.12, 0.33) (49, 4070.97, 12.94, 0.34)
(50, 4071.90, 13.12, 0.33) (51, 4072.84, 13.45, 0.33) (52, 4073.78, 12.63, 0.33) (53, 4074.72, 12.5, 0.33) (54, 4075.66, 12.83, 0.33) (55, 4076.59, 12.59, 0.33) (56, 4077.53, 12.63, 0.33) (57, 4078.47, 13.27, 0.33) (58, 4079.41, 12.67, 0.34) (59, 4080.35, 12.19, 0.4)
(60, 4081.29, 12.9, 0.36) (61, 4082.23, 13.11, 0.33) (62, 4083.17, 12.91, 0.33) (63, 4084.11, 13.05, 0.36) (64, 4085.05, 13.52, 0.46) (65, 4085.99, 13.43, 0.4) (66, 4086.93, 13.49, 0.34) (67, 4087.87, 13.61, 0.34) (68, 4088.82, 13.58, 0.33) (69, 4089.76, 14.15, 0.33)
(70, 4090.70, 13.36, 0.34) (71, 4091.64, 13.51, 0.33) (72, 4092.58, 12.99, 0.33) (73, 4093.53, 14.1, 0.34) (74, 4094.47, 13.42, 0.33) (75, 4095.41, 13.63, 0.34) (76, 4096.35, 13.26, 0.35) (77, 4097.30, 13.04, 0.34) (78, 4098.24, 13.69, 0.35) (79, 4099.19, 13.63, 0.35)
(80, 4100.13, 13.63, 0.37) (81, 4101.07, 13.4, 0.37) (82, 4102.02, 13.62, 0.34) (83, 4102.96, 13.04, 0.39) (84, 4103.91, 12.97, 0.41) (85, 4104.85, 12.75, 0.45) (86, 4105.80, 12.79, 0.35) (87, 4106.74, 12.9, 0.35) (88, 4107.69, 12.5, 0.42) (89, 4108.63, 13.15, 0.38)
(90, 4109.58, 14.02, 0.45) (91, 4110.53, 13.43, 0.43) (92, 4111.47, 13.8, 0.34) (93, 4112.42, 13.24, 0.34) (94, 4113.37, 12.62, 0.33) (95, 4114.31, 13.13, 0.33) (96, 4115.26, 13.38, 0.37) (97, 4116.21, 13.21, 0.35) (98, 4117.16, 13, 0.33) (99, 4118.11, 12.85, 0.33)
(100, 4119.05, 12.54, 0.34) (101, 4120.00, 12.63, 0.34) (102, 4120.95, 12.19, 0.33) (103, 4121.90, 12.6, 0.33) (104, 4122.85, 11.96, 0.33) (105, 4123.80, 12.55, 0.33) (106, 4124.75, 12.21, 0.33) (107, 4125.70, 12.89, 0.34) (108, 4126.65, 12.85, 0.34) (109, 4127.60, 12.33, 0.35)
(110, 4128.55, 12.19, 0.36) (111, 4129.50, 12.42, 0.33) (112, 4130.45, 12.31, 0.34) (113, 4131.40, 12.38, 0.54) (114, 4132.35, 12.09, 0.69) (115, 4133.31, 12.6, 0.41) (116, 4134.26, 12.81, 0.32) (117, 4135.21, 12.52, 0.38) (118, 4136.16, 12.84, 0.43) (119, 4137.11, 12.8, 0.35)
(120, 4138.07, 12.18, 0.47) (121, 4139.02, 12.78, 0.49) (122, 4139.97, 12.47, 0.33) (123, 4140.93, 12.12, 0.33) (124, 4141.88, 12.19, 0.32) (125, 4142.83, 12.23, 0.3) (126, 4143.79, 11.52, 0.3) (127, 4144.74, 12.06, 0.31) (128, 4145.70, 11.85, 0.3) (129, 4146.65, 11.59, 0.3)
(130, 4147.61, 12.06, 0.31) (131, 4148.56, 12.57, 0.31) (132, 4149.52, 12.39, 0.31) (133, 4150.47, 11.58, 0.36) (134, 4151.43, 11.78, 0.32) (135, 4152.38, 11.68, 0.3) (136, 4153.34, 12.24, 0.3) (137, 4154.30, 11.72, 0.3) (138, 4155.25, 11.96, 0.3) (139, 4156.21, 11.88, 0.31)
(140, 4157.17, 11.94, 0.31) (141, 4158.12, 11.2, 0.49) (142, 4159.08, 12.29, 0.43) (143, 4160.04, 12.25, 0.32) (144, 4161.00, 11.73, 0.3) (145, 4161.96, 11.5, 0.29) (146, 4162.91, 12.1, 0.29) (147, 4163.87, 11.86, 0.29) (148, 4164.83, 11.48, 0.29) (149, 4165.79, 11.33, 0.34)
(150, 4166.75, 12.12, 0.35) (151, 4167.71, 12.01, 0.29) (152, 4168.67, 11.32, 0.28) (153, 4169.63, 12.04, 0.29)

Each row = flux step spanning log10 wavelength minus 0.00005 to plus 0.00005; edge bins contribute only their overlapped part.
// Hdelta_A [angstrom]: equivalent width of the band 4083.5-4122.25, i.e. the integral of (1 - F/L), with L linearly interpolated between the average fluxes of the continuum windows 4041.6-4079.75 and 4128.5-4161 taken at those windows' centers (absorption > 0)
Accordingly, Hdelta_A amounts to -2.6 angstrom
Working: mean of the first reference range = 12.7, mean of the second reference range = 12.2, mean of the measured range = 13.2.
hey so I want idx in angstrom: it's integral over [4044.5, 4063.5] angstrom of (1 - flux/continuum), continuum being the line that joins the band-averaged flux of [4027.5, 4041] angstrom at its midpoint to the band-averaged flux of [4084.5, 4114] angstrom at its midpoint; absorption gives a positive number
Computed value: 0.35 angstrom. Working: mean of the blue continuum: 12.5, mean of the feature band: 12.5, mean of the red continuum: 13.4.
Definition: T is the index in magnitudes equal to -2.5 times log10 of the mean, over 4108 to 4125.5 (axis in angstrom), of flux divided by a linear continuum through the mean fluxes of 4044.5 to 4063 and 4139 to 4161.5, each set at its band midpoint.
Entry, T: -0.06 mag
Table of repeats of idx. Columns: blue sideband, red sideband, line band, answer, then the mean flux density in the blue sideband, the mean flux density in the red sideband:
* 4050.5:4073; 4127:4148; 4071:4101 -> -1.57 angstrom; 12.7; 12.3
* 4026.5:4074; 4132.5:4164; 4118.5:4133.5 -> -0.25 angstrom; 12.6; 12.1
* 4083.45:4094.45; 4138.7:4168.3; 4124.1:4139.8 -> -0.06 angstrom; 13.5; 11.9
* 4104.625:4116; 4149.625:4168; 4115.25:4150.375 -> 0.35 angstrom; 13.2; 11.8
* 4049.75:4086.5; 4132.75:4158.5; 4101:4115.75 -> -0.87 angstrom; 12.8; 12.1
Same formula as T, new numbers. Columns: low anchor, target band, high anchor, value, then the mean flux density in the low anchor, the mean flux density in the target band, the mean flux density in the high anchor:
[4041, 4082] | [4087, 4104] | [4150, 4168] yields -0.09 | 12.7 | 13.5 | 11.8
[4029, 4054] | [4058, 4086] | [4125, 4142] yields -0.03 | 12.5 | 12.8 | 12.5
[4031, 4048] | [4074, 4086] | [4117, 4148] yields -0.03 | 12.5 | 12.9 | 12.4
